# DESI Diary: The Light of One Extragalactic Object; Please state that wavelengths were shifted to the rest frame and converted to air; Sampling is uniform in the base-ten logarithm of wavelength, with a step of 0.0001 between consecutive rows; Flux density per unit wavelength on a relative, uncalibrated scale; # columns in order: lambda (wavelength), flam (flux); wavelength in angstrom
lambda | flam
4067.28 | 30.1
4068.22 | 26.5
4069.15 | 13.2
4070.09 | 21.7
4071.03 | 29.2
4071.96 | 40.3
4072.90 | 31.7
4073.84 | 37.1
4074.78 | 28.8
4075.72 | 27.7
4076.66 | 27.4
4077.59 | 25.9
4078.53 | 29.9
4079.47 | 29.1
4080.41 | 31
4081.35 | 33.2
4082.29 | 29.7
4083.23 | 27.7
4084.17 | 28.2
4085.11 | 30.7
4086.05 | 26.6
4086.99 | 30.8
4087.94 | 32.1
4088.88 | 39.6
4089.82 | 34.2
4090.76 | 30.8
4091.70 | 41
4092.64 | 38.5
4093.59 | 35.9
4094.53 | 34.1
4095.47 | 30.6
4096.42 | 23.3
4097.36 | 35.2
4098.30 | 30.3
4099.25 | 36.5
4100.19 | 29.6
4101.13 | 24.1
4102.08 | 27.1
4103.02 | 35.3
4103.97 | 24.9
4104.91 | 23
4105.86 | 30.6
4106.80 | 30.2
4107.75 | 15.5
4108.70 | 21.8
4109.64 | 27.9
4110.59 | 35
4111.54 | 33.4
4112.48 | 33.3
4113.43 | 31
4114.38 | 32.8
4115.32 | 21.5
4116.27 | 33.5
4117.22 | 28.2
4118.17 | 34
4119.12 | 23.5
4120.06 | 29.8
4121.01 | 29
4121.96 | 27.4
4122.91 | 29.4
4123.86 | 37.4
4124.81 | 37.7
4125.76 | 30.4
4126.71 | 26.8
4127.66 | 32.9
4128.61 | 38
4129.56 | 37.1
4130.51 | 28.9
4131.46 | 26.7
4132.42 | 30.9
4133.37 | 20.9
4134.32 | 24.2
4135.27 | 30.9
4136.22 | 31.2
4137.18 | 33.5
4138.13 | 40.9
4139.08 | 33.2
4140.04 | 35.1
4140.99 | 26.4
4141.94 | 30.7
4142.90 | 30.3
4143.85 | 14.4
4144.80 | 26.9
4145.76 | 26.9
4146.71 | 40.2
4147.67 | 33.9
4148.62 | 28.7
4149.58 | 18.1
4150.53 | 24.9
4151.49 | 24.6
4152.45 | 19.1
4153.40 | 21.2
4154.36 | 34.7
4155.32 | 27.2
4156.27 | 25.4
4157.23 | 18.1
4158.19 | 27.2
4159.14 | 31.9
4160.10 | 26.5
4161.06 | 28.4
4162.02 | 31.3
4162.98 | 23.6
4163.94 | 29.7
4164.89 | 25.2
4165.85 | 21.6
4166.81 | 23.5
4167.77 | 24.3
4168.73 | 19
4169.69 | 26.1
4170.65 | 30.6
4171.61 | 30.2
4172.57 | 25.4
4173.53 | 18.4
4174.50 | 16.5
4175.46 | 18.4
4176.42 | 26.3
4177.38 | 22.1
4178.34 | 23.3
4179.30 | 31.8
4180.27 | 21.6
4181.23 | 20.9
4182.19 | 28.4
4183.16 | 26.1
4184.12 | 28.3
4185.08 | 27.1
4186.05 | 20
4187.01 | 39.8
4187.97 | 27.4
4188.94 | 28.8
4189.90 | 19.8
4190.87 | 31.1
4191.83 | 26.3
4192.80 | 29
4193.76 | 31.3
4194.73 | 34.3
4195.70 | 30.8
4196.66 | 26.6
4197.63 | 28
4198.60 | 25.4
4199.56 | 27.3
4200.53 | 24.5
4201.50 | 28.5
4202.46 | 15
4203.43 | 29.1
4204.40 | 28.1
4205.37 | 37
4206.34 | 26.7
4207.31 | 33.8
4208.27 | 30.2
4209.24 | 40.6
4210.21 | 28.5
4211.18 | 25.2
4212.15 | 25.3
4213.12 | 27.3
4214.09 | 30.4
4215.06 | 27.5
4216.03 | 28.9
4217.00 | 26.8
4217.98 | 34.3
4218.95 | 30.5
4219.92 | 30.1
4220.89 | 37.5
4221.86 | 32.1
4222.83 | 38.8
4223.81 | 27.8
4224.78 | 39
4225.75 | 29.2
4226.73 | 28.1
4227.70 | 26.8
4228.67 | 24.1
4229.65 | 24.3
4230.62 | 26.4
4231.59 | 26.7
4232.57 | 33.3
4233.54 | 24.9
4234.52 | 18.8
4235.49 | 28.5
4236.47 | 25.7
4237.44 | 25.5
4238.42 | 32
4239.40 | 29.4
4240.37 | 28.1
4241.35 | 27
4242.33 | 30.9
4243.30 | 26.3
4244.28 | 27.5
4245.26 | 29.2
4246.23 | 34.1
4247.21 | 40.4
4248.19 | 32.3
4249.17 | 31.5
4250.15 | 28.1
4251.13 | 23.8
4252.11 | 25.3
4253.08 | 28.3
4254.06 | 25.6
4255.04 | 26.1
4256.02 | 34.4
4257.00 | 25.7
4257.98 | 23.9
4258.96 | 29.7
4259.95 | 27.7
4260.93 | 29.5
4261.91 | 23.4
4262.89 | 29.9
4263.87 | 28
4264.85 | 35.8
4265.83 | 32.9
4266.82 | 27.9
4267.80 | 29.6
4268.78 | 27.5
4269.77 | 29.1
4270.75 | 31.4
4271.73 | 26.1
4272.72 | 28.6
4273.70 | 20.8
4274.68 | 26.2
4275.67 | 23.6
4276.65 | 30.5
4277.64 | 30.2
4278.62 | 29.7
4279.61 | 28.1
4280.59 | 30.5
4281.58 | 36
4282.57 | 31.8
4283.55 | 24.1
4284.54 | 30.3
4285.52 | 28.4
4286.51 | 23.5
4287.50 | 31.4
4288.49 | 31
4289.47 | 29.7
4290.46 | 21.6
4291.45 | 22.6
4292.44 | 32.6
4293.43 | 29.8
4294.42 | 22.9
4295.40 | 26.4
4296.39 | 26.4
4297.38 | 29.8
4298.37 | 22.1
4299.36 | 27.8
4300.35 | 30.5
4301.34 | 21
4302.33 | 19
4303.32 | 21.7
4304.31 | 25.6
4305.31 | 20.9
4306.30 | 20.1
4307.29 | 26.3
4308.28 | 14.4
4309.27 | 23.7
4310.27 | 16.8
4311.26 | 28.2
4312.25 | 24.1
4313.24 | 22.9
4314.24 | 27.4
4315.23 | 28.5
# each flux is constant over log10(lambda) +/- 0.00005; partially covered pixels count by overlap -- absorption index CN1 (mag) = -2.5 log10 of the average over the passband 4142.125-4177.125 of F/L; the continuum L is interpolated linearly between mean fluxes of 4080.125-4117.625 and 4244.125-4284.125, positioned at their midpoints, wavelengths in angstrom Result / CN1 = 0.171 mag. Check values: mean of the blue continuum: 30.5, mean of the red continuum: 28.9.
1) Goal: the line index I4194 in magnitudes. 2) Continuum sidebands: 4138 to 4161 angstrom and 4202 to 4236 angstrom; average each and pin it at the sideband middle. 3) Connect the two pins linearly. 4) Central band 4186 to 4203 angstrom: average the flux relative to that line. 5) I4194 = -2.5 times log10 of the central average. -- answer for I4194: 0.038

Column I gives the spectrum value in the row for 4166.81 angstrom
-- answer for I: 23.5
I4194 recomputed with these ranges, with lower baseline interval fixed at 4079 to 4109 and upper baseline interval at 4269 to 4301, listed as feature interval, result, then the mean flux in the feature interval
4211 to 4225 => -0.072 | 30.7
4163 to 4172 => 0.158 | 25.4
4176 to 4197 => 0.070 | 27.3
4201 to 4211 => -0.026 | 29.6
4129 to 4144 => -0.009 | 30.1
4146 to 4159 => 0.118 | 26.6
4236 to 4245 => 0.015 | 28.1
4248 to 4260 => 0.021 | 27.8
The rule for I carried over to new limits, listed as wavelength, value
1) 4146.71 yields 40.2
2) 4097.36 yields 35.2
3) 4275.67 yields 23.6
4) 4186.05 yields 20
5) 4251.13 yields 23.8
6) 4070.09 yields 21.7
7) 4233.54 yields 24.9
